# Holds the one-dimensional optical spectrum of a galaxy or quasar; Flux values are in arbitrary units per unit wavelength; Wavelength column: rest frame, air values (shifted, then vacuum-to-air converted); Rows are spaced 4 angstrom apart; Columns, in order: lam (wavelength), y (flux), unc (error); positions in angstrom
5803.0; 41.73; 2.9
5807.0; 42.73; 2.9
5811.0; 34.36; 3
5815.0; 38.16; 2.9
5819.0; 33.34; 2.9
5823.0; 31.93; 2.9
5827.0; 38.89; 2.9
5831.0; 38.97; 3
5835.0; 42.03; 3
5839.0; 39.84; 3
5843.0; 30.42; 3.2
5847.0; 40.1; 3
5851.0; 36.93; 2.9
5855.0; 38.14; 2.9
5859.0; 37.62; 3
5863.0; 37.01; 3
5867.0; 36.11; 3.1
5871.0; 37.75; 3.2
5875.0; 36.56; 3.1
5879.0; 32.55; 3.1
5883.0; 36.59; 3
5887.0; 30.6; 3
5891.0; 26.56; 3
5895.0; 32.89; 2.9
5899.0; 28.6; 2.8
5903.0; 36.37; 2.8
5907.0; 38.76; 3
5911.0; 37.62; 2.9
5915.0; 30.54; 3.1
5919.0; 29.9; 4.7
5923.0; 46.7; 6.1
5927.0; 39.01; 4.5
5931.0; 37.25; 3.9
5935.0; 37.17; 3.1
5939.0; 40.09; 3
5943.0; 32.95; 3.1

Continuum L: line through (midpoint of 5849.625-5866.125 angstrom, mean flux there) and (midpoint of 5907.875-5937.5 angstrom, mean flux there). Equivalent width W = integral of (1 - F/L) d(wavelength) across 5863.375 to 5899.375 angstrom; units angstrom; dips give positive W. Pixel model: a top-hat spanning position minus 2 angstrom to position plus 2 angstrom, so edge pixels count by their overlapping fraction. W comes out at 3.6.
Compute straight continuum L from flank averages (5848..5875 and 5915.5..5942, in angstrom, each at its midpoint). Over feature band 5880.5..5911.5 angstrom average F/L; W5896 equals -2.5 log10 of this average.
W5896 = 0.13 mag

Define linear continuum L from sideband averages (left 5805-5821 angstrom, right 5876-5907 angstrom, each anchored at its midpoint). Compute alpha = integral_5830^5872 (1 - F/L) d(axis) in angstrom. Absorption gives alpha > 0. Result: -3.3 angstrom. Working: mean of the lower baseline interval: 37.1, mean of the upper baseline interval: 32.6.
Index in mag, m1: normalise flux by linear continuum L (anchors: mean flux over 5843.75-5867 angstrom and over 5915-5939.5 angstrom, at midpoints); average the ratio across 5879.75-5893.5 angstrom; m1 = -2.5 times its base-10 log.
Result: 0.19 mag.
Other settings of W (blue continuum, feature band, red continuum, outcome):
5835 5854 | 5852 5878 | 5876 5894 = -1.78 angstrom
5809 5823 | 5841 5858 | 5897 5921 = -1.03 angstrom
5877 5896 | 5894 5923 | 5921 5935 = 1.52 angstrom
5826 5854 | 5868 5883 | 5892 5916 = 0.02 angstrom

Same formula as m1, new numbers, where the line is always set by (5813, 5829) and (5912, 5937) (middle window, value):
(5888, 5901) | 0.231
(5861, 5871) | -0.020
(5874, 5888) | 0.066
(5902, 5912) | -0.032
